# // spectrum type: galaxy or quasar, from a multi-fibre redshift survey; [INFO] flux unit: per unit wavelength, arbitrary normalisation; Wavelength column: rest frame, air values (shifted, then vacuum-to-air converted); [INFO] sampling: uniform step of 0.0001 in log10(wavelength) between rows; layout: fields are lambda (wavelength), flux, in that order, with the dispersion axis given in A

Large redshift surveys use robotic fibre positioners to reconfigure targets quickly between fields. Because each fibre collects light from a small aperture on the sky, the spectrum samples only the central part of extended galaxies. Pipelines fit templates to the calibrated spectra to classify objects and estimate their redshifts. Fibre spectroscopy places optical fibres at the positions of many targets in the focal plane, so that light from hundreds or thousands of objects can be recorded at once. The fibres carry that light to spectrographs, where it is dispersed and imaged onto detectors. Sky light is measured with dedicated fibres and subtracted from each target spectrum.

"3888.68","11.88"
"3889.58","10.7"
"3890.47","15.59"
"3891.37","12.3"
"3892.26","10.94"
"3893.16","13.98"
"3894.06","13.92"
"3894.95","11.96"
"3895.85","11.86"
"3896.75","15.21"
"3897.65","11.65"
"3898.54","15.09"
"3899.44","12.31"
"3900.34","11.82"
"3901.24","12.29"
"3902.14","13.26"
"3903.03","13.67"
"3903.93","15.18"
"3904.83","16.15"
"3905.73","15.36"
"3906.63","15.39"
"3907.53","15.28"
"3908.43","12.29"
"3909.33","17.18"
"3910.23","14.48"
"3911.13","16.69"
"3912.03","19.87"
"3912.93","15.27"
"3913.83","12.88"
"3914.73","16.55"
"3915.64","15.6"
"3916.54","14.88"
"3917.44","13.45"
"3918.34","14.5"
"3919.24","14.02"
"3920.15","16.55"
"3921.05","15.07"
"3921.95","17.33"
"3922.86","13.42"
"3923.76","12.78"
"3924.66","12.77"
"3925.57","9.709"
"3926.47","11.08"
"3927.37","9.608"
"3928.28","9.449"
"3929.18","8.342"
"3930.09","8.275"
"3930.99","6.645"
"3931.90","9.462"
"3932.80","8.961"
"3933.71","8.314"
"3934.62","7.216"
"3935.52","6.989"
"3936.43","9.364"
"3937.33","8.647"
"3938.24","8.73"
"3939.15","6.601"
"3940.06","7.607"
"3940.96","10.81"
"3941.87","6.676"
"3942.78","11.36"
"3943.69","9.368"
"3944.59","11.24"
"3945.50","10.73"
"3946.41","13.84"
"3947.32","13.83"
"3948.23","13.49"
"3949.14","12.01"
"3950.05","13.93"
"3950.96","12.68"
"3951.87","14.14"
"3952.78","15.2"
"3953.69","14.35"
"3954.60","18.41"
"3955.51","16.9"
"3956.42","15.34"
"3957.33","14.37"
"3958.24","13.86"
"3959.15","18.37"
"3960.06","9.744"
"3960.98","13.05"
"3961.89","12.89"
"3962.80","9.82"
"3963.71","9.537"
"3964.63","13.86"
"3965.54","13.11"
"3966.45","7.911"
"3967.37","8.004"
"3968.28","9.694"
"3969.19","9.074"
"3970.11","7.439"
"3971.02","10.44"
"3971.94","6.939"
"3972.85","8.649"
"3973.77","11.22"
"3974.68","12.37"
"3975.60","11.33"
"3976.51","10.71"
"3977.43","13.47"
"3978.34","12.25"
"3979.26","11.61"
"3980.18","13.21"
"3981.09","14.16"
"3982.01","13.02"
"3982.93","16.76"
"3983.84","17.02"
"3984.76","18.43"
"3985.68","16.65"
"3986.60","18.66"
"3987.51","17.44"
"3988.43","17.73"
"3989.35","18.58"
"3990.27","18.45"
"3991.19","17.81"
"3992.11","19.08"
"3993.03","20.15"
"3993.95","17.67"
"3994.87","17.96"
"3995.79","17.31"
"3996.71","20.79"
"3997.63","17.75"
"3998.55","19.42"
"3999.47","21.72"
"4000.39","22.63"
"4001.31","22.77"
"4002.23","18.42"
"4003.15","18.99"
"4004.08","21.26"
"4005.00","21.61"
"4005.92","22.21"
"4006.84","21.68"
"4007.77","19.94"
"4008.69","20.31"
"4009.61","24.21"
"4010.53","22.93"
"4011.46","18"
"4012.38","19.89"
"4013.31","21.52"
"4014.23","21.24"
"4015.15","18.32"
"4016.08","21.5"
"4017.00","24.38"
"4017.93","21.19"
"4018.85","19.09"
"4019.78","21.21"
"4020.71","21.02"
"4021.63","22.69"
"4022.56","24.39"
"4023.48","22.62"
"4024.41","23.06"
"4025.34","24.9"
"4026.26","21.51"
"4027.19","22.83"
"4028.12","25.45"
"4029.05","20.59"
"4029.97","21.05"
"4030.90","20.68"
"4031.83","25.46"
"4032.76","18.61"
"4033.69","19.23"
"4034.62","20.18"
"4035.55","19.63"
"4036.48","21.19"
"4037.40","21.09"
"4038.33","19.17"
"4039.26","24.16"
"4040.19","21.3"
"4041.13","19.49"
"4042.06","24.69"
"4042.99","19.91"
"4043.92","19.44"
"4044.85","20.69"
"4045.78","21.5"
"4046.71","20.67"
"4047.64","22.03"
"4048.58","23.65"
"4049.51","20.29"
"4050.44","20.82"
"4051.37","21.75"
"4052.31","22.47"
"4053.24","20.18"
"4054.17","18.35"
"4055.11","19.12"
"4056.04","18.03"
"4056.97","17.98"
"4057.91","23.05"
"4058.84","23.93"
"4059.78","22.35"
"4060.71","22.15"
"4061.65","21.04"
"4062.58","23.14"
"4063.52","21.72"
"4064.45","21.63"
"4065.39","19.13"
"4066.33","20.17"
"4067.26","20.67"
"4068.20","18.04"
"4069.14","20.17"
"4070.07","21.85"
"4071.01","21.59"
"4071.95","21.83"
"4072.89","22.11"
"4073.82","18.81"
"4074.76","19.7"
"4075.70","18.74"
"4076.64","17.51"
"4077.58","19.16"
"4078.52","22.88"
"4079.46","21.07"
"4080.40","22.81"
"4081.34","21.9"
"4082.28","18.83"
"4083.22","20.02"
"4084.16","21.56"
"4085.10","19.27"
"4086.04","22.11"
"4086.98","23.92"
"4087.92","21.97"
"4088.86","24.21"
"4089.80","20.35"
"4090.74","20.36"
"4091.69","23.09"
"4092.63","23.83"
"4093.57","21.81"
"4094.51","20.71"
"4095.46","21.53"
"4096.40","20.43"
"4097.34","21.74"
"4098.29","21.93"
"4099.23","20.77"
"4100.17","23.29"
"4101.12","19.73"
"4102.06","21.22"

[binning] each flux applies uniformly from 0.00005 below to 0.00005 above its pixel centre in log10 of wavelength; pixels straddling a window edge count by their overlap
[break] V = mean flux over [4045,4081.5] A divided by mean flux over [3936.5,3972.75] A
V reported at 1.8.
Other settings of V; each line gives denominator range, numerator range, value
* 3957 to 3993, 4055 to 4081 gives 1.56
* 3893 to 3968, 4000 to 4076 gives 1.69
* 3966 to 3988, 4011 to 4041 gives 1.73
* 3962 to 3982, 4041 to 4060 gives 1.94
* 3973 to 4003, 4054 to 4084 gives 1.23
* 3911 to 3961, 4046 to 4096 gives 1.71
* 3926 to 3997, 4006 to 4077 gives 1.68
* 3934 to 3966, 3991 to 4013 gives 1.70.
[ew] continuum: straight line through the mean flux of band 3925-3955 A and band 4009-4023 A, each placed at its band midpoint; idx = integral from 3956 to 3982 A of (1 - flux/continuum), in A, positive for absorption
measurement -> 5.4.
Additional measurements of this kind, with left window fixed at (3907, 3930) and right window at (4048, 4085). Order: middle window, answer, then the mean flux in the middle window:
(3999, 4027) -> -5.0 A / 21.5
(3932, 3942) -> 4.4 A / 8.27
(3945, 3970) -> 4.5 A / 12.8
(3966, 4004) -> 4.0 A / 15.3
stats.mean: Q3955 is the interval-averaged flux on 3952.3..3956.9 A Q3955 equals 16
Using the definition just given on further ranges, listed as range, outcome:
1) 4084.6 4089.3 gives 22.3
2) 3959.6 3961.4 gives 11.3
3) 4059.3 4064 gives 22.1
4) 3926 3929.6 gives 9.65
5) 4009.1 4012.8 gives 21.3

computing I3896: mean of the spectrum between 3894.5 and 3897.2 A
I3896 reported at 13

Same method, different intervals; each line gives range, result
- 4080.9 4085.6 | 20.3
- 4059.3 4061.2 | 22.2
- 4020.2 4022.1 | 21.8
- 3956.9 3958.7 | 14.1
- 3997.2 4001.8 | 20.9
